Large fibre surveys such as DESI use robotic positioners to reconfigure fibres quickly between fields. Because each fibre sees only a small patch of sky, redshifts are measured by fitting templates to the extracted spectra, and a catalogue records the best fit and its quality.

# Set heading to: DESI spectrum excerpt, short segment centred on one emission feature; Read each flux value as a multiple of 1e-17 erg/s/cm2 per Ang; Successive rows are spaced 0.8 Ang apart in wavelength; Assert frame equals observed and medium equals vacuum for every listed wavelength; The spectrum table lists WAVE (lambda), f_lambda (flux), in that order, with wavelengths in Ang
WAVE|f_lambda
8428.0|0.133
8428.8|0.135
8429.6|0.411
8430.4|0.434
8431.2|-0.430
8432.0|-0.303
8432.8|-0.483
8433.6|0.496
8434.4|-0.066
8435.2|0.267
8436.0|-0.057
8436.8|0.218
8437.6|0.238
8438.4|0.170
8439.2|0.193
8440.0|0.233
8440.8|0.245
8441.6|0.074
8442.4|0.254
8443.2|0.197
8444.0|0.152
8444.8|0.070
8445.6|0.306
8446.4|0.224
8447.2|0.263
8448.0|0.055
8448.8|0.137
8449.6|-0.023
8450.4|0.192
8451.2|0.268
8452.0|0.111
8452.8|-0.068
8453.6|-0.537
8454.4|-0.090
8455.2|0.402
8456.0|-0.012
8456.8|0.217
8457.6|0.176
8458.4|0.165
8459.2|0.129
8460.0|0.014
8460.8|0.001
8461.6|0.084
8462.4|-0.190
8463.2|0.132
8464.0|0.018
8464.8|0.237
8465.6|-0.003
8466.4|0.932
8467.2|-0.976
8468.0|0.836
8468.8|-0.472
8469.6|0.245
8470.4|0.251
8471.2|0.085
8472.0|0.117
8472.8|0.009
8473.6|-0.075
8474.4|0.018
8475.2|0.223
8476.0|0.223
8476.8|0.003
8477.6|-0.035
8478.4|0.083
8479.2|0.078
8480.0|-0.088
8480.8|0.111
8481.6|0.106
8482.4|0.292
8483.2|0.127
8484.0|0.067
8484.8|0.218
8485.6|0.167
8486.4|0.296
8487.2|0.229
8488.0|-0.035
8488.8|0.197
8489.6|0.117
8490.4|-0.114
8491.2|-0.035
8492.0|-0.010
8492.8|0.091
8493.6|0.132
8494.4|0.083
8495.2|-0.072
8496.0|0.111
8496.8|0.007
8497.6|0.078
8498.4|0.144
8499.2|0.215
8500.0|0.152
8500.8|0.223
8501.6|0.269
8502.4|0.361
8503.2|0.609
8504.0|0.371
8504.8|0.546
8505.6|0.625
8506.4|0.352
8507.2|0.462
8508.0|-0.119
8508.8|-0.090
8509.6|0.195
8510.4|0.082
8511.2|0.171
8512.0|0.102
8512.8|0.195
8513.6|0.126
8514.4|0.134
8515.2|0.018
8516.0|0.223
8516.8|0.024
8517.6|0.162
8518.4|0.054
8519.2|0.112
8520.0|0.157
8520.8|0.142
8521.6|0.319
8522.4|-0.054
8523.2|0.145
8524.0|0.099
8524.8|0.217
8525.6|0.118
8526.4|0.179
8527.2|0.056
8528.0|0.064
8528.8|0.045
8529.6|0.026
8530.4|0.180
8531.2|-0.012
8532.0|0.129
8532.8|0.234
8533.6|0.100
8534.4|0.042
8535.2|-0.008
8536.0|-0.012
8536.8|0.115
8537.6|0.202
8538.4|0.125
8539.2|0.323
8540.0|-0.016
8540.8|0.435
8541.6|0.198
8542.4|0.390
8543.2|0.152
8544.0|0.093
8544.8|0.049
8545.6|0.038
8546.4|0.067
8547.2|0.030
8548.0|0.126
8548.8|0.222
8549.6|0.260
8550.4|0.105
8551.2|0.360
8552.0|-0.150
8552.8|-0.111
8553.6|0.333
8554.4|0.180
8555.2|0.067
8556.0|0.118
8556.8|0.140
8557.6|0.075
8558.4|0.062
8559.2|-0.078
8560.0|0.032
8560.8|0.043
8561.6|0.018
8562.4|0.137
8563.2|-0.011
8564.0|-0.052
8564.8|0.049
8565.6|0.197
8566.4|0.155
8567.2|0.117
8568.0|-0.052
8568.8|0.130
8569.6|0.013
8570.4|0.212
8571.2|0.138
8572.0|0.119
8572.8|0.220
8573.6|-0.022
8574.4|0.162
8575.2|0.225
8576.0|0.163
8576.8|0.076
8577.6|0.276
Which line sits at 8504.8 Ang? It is Hgamma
